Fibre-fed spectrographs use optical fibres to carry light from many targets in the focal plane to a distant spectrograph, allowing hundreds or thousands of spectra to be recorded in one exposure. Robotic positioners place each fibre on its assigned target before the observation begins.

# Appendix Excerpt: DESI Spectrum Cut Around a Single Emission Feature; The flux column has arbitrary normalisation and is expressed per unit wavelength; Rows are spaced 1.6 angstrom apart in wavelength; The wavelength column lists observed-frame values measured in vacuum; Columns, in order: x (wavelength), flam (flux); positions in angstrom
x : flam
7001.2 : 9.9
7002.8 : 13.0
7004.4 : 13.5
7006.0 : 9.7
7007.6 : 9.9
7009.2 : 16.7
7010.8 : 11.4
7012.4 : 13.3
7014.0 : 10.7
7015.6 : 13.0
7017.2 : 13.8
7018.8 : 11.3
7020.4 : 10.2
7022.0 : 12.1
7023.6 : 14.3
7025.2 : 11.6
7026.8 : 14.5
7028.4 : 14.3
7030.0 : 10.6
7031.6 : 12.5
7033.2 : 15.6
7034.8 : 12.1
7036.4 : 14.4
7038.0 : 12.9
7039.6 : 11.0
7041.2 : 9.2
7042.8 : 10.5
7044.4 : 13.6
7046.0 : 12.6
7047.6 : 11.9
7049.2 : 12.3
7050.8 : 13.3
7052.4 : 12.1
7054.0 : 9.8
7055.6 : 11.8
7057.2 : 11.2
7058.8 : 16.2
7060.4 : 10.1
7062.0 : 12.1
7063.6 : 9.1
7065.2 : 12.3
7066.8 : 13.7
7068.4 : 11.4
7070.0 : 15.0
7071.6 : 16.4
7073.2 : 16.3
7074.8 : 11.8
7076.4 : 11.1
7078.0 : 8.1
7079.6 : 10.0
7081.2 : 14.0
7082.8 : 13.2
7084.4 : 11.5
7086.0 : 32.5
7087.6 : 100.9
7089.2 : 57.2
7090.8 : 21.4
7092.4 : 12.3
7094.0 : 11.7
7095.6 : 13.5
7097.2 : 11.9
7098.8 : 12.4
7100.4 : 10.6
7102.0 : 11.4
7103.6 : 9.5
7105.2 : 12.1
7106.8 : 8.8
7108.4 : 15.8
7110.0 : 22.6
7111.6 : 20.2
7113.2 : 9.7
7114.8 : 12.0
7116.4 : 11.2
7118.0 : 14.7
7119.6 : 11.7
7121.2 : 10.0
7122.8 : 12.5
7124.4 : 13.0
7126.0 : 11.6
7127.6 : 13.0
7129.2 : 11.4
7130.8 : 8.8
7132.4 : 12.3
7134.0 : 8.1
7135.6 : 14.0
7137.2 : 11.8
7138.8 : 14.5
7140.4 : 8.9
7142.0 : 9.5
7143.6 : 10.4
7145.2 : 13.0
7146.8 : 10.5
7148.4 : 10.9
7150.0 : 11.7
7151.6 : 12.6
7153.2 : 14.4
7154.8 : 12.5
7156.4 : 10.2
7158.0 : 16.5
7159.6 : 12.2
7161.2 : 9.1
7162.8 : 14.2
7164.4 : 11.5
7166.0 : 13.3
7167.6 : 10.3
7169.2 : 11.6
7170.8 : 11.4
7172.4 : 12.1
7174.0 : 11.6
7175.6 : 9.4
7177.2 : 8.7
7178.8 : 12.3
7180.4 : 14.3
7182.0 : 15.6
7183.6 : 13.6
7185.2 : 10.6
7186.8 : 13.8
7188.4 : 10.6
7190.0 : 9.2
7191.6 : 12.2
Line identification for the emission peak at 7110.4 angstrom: [N II]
